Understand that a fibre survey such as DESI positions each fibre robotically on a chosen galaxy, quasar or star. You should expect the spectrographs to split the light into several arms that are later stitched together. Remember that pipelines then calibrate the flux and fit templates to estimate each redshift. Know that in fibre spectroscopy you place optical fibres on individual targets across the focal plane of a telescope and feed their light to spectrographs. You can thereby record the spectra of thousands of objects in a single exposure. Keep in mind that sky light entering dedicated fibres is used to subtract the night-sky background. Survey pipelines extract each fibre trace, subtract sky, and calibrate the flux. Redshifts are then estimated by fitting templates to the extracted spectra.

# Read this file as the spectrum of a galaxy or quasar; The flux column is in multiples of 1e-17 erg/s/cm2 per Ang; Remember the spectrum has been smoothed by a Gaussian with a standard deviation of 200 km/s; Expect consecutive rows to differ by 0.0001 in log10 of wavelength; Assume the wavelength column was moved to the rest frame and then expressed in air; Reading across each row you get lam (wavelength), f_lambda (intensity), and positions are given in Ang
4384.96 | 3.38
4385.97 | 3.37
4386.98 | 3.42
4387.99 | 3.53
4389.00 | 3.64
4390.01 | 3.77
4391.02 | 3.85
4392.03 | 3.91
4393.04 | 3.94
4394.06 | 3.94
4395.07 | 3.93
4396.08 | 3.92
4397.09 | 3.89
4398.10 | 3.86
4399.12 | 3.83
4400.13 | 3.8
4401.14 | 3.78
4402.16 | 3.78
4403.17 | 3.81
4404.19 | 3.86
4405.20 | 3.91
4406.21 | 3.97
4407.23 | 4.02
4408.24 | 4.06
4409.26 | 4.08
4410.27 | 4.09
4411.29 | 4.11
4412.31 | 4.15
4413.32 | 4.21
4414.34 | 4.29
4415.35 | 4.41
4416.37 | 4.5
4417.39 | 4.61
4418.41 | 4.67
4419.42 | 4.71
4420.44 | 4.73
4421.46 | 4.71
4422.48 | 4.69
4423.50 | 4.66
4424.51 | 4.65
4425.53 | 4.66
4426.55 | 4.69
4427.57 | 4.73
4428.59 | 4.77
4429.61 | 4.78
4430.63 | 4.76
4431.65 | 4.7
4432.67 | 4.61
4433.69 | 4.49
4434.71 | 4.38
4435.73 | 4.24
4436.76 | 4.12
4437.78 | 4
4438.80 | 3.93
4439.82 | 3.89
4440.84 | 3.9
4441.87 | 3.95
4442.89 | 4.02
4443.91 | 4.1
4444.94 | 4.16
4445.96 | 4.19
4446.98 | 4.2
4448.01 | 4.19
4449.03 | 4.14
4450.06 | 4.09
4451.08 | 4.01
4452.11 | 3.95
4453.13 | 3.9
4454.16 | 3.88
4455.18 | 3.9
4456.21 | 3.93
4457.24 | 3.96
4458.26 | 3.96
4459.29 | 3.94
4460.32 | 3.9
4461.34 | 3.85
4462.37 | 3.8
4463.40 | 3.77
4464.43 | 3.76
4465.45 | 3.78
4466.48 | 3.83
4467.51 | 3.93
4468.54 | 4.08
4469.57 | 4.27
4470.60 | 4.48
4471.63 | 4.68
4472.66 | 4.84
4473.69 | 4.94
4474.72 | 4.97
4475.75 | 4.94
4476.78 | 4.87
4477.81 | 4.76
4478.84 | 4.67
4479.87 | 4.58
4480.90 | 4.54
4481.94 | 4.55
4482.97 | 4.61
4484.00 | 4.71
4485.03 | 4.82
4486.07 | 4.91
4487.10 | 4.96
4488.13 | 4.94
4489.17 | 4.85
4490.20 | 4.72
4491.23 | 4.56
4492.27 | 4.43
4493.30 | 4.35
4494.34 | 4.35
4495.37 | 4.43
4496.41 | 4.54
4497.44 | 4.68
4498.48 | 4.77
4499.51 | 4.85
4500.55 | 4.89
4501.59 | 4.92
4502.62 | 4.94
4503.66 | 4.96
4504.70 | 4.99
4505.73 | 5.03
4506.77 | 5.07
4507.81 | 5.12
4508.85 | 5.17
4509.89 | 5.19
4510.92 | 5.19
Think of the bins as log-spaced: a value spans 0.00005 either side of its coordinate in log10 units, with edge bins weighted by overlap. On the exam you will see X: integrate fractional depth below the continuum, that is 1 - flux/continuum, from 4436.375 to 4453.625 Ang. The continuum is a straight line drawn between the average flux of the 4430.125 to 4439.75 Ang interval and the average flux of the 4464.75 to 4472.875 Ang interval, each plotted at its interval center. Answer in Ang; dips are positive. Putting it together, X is 1.02 Ang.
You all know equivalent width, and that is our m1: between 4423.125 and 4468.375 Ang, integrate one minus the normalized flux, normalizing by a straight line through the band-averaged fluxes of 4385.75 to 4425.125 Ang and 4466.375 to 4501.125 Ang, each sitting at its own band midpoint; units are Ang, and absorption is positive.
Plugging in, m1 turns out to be 2.1 Ang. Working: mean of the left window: 4.09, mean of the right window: 4.64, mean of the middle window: 4.16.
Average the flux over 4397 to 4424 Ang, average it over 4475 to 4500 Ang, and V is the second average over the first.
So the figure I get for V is 1.12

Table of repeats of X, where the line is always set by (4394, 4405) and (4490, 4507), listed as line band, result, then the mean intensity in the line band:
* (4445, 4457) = 0.8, 4.04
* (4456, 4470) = 1.6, 3.91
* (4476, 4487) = -0.3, 4.72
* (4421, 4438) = -1.9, 4.58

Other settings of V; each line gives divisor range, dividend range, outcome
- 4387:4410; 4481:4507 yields 1.23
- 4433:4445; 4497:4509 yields 1.20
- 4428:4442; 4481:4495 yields 1.08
